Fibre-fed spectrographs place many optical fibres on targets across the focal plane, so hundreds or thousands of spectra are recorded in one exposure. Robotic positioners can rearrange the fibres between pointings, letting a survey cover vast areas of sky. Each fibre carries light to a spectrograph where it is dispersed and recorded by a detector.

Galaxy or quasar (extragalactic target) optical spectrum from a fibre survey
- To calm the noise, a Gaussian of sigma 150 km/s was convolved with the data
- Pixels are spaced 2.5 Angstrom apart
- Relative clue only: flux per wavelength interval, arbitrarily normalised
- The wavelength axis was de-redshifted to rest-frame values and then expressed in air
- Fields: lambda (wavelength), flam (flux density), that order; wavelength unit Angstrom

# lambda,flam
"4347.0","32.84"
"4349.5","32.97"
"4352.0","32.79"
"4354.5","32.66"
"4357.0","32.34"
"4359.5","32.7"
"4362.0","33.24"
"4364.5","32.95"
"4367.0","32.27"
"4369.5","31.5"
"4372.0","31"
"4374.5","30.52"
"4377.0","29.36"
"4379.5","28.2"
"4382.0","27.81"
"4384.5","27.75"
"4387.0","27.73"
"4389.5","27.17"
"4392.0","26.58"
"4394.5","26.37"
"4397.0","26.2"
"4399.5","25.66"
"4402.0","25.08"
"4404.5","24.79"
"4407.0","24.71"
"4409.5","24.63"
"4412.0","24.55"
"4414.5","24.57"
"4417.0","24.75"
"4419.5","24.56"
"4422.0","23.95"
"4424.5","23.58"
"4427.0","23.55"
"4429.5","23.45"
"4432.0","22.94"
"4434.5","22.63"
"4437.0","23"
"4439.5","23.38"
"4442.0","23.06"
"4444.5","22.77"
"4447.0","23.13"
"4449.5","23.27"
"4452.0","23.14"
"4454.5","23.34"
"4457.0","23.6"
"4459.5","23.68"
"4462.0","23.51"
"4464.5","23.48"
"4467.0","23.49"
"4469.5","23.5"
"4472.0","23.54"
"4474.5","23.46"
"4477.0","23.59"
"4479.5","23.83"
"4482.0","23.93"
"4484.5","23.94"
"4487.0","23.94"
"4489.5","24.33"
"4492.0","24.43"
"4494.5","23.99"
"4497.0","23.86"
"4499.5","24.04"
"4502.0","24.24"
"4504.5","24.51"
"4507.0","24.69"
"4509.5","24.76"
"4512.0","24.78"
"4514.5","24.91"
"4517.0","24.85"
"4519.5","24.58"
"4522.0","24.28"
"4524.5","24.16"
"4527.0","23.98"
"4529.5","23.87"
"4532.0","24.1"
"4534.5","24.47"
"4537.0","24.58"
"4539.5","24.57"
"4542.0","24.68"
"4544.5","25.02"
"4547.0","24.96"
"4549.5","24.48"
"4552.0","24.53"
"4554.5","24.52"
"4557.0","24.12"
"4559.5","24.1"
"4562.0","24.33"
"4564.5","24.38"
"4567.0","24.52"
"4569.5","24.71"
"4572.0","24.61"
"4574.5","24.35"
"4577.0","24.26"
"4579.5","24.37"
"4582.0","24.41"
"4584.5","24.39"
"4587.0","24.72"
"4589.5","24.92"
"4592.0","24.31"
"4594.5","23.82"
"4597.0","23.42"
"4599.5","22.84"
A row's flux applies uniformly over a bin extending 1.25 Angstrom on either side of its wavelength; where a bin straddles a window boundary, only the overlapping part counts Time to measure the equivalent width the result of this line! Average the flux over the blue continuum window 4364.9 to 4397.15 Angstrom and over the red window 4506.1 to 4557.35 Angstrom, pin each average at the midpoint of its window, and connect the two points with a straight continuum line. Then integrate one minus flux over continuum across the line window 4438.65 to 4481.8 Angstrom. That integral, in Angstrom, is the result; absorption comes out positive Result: 5.1 Angstrom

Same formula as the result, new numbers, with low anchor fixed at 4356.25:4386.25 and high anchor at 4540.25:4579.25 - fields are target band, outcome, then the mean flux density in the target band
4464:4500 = 4.3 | 23.8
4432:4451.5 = 3.7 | 23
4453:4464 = 1.7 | 23.5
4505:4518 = 0.7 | 24.8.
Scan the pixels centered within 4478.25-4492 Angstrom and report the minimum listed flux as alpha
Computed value 23.83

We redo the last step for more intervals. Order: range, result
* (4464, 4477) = 23.46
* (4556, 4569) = 24.1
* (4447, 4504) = 23.13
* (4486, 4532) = 23.86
